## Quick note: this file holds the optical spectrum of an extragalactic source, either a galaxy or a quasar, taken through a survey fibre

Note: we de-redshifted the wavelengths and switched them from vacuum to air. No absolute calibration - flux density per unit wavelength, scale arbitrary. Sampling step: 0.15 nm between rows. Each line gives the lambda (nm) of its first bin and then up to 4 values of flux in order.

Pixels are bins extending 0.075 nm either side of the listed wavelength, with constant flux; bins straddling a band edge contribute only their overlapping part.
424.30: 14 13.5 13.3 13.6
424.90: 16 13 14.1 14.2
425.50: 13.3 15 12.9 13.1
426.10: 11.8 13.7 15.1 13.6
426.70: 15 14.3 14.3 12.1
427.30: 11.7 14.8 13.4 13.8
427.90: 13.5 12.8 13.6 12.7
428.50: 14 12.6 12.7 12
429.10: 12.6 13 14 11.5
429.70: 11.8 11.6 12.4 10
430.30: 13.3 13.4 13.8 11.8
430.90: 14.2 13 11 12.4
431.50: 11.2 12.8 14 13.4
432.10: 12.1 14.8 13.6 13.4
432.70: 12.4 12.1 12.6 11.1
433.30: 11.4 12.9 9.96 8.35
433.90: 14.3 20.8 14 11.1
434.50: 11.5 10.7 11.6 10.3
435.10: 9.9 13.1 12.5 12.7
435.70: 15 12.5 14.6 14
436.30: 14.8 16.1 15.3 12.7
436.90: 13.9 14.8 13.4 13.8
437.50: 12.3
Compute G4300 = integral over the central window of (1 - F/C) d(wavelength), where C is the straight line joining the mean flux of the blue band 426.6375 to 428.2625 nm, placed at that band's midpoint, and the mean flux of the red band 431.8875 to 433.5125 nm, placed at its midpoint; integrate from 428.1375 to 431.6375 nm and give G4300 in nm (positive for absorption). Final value 0.16 nm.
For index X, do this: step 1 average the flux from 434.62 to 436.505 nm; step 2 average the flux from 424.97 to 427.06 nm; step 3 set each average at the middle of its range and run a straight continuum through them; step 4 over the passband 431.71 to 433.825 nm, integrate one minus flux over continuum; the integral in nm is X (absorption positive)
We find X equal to 0.14 nm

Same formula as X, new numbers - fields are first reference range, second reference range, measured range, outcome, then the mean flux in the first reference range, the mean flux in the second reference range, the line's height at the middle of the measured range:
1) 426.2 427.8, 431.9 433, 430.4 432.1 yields 0.06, 13.8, 13.1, 13.2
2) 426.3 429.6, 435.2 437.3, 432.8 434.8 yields 0.21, 13.3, 14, 13.8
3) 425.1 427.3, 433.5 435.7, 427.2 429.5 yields 0.04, 13.7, 12.3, 13.3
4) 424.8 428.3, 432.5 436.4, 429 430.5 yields 0.10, 13.7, 12.6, 13.3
